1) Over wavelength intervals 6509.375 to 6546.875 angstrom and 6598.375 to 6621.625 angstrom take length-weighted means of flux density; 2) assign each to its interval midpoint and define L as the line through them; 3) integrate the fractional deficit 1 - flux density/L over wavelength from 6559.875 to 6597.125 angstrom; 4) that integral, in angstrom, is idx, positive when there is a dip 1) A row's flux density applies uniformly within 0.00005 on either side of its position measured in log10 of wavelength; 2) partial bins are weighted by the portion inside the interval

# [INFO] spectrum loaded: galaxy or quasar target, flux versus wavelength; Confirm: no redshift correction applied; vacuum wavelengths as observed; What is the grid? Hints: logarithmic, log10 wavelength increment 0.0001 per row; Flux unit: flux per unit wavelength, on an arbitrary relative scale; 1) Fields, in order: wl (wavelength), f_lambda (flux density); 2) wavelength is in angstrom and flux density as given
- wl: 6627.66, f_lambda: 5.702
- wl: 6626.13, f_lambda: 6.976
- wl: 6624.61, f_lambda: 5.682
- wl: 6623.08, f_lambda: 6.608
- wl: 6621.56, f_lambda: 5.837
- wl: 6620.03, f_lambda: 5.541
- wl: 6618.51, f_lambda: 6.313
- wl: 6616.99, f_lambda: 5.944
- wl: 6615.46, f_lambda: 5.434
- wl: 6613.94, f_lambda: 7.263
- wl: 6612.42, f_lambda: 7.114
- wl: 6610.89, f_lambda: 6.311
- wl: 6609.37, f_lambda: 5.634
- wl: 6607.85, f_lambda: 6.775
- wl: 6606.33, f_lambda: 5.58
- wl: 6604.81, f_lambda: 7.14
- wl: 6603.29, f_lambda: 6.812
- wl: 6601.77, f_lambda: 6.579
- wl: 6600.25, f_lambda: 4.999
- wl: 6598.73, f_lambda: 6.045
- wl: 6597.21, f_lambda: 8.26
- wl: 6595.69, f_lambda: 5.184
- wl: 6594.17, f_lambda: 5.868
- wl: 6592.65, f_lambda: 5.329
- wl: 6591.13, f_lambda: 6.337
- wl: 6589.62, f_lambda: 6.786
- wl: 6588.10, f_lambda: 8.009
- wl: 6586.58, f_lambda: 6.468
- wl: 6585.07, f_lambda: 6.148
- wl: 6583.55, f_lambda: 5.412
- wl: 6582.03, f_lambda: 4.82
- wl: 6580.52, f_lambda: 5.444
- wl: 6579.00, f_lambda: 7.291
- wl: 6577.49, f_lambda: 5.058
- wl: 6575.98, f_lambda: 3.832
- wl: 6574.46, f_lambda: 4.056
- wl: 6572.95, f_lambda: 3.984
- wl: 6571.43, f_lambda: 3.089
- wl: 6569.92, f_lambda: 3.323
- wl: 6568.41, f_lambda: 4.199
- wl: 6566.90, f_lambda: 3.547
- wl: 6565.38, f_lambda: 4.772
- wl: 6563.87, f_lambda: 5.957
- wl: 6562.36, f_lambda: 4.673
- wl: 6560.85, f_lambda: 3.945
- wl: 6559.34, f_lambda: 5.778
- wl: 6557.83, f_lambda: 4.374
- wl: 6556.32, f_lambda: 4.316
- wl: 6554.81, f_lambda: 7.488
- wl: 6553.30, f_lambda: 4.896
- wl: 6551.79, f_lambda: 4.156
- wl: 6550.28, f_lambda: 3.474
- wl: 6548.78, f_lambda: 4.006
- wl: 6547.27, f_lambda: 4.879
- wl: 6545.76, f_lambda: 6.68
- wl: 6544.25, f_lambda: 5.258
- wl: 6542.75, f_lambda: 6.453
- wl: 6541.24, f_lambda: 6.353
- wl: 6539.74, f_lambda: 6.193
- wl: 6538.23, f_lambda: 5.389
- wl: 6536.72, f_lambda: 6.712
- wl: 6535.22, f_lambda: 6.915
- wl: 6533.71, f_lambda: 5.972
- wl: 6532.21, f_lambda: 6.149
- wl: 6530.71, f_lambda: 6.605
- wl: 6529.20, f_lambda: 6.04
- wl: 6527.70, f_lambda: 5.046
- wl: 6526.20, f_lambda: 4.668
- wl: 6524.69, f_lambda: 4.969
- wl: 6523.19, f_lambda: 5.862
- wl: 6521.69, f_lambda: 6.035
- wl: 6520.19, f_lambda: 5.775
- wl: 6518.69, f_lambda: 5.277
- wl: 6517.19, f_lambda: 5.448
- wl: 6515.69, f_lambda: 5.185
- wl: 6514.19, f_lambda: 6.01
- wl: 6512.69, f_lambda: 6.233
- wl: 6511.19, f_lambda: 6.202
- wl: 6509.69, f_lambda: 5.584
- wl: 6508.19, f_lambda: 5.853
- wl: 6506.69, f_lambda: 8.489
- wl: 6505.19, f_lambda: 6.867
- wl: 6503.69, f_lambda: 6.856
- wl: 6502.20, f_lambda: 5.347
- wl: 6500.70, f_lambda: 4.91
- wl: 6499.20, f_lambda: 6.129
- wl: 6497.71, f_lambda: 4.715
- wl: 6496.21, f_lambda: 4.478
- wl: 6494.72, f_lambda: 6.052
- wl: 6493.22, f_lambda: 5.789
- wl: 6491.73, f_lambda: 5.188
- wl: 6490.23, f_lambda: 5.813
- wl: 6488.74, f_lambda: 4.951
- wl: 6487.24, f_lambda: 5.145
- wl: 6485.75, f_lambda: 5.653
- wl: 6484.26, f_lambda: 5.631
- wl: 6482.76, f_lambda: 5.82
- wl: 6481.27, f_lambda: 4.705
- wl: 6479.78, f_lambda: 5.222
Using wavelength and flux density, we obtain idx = 5.4 angstrom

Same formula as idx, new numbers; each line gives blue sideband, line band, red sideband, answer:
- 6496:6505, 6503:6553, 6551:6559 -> -4.49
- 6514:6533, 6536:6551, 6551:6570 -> -1.08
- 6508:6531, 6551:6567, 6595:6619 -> 2.71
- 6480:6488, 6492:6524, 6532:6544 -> -0.52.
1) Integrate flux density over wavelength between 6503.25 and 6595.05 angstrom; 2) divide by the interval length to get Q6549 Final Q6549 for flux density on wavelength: 5.51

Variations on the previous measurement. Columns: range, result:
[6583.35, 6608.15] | 6.35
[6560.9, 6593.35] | 5.14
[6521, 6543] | 5.95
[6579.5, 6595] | 6.08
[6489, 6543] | 5.86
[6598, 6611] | 6.21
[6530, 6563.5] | 5.49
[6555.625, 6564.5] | 4.83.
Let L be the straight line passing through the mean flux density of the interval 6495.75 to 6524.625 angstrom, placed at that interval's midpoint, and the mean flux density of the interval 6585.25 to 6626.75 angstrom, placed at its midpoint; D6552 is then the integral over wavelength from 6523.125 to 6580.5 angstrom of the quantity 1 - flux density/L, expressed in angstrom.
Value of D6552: 8.4 angstrom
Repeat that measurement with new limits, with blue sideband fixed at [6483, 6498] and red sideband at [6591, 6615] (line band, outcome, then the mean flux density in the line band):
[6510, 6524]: -0.4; 5.77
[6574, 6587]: 1.6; 5.4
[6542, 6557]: 1.8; 5.17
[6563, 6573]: 3.1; 4.14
